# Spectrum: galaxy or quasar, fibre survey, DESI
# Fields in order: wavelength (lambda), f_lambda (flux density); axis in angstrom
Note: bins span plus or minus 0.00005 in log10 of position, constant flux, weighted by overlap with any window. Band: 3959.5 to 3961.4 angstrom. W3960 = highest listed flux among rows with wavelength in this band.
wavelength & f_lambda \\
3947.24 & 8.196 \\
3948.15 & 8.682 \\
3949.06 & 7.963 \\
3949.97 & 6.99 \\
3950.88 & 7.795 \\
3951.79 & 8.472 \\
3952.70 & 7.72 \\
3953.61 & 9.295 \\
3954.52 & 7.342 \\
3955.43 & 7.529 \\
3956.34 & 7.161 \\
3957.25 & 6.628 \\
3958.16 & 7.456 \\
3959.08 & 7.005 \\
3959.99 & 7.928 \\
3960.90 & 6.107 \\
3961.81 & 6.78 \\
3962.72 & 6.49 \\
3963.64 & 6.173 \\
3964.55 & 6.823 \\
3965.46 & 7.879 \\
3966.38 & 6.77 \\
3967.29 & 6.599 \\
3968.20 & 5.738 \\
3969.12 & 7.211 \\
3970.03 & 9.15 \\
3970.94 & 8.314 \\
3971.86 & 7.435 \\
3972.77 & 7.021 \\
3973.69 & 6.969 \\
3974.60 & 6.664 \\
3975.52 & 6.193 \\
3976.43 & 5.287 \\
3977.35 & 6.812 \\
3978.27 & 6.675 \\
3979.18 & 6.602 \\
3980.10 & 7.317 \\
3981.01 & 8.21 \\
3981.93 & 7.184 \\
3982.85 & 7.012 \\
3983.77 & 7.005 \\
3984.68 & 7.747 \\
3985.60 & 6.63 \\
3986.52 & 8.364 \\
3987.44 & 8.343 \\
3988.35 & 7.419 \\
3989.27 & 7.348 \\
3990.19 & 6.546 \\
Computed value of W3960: 7.928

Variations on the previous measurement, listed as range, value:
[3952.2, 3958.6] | 9.295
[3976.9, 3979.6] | 6.812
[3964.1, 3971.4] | 9.15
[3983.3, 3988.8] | 8.364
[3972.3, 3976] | 7.021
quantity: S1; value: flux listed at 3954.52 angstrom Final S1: 7.342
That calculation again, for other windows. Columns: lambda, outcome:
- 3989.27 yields 7.348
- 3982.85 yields 7.012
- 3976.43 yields 5.287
